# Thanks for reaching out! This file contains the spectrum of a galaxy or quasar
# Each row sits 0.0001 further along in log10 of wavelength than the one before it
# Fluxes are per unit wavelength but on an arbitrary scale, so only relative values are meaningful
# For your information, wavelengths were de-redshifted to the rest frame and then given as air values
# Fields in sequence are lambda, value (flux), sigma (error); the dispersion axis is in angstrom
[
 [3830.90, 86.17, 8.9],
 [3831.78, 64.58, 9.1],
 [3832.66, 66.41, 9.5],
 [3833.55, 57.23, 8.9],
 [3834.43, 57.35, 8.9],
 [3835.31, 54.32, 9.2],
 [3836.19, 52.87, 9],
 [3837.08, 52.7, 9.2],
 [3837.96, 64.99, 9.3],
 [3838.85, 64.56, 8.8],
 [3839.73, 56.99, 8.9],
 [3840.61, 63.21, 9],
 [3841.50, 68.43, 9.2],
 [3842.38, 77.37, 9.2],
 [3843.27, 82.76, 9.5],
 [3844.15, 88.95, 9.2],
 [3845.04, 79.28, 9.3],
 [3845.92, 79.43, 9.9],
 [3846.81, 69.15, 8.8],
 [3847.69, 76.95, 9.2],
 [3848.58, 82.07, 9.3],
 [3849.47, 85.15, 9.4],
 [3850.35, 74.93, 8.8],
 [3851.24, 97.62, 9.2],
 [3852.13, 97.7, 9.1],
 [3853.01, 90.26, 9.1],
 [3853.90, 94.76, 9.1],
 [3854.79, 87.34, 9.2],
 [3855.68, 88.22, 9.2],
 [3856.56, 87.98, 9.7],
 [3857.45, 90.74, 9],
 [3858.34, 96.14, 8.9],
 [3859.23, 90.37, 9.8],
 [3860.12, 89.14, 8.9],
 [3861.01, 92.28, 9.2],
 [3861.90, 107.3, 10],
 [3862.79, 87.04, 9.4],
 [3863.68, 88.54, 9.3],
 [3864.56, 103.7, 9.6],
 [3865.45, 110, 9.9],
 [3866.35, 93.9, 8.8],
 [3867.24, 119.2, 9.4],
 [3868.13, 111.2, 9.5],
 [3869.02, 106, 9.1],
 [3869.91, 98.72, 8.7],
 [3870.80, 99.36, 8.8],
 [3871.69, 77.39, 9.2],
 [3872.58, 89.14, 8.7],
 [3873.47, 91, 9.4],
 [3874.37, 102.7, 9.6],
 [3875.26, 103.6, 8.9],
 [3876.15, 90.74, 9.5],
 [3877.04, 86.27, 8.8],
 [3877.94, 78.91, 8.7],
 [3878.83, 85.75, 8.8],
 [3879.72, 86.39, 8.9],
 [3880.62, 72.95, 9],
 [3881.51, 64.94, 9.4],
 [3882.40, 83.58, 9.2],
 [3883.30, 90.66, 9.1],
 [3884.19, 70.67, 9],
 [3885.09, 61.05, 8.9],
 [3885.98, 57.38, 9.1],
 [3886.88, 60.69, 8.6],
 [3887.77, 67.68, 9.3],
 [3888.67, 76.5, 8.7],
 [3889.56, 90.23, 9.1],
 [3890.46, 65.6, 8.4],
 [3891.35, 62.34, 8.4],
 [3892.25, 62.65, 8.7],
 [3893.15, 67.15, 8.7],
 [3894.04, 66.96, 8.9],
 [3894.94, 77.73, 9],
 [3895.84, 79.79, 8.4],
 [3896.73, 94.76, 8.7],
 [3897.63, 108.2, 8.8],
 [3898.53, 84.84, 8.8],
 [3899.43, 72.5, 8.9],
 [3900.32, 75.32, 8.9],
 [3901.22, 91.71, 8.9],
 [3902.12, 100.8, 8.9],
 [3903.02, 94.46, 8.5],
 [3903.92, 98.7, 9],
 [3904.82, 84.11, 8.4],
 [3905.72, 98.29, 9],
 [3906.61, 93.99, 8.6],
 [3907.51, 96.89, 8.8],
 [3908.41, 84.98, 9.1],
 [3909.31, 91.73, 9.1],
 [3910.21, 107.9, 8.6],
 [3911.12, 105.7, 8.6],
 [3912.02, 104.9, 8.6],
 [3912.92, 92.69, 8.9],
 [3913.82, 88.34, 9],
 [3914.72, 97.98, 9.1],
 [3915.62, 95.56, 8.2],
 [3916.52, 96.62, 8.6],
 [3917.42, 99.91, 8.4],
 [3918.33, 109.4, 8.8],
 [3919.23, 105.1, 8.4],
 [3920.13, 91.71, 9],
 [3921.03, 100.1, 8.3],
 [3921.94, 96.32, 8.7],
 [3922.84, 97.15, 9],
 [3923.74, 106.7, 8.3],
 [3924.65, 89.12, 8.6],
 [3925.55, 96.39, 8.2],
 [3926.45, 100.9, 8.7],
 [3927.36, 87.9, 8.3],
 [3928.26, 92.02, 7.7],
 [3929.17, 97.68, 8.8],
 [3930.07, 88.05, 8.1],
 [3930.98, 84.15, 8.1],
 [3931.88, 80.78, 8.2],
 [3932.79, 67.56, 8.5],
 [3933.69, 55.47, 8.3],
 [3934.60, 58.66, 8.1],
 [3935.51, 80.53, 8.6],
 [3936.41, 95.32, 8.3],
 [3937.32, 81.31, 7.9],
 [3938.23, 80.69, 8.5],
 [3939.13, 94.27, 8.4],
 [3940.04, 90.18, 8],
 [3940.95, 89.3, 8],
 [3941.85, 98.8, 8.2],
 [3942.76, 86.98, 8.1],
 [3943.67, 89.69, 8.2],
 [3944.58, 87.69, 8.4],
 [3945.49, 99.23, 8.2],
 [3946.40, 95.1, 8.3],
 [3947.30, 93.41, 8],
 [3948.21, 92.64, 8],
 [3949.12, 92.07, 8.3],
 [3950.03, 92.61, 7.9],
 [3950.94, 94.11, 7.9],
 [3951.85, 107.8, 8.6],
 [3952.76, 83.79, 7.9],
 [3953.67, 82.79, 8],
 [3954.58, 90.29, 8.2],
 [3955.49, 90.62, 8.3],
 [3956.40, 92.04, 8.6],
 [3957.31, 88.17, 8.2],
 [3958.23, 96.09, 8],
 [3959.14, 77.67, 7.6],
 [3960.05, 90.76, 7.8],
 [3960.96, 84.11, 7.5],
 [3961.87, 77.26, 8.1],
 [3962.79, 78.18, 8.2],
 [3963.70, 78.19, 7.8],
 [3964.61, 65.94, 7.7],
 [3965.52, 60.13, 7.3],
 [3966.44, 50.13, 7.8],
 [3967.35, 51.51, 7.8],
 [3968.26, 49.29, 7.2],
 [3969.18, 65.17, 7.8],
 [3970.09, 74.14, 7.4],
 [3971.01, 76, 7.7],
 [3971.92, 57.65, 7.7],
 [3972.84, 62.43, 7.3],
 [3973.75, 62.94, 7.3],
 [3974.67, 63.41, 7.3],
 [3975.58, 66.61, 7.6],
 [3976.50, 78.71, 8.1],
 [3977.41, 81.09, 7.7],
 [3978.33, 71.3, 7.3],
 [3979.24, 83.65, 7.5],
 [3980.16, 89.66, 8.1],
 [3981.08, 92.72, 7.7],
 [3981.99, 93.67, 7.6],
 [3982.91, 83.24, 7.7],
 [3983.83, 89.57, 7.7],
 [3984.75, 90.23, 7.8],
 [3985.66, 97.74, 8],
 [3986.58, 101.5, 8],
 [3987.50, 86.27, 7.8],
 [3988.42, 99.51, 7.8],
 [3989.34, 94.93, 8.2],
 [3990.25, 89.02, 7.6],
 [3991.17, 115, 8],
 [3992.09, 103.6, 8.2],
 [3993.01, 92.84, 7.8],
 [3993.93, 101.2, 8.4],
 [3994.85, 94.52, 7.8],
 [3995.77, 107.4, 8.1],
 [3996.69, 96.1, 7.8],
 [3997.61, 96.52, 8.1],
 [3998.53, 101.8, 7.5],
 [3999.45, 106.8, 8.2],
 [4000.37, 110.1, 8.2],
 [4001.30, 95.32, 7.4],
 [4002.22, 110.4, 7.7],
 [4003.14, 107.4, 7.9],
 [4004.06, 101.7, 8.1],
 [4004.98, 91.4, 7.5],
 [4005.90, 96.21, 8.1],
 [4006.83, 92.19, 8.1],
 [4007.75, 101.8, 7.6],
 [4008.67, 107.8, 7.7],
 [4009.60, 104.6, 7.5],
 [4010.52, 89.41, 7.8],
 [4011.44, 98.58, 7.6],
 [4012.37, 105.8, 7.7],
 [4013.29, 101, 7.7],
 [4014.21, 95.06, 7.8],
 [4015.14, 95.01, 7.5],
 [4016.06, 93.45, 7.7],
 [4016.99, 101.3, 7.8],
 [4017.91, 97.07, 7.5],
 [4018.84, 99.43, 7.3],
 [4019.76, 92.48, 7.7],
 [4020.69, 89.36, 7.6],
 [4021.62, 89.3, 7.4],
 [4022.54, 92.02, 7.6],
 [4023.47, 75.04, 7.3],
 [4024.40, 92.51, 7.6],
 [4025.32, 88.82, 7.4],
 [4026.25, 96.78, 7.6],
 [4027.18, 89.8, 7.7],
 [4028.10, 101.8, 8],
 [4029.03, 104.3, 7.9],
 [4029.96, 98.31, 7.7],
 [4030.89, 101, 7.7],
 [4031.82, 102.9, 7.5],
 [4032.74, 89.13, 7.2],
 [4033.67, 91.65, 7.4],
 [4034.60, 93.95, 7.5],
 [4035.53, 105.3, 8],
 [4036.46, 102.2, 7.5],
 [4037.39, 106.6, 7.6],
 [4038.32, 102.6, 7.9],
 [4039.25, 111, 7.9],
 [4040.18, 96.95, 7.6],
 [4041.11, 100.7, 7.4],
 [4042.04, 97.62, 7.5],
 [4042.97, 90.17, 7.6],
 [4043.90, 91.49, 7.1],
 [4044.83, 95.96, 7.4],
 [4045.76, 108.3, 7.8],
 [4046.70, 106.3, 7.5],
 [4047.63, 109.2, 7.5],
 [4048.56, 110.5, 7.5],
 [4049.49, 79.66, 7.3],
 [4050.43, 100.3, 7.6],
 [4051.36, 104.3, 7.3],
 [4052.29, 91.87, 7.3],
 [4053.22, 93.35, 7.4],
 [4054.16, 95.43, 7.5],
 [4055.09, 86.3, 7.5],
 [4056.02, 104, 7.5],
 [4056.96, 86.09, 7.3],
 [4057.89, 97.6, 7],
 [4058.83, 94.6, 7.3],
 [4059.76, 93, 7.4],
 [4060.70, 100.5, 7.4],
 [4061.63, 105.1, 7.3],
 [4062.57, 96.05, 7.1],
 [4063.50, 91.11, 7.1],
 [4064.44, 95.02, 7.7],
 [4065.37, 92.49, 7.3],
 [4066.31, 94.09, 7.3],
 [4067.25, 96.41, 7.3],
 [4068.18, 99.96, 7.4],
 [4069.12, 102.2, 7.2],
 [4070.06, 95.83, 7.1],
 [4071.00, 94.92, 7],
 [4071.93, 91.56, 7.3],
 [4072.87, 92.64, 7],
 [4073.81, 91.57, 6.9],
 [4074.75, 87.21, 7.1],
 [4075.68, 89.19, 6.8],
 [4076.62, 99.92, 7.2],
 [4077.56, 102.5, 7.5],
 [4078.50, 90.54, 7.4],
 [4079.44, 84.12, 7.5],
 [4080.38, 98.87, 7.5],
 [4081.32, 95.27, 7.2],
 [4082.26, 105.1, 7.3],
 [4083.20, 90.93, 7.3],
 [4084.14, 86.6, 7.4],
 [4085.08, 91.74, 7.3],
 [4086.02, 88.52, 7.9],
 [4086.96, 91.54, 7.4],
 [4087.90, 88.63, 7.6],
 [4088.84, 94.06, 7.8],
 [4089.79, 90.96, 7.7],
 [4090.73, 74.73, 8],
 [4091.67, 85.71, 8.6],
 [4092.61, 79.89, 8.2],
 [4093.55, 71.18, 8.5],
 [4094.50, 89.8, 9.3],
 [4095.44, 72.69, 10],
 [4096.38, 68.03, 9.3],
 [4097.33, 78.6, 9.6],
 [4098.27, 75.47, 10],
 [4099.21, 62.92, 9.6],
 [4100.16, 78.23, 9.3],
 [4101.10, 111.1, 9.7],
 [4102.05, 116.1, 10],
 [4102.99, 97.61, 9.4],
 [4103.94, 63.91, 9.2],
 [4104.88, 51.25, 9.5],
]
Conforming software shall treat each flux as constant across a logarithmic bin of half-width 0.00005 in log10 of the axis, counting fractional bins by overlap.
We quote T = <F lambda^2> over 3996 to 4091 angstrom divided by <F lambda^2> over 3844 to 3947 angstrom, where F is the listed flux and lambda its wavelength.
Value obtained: 1.18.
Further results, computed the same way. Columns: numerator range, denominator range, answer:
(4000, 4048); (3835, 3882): 1.25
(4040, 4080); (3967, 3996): 1.20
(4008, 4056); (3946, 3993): 1.21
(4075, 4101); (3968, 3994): 1.10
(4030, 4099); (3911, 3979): 1.17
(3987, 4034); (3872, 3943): 1.18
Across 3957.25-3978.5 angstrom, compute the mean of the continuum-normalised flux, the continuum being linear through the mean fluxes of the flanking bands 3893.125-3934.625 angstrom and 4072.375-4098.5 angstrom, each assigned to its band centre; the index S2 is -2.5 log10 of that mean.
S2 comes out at 0.26 mag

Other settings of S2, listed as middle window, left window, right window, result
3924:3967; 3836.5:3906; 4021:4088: 0.039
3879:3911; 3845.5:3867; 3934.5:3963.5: 0.103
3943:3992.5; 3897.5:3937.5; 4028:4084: 0.126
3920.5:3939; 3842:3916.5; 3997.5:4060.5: 0.048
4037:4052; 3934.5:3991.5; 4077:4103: -0.167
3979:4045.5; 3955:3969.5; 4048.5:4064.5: -0.138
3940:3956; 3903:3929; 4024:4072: 0.056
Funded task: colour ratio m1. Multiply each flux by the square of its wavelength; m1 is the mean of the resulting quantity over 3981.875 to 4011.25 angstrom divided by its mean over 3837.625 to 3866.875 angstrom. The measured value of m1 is 1.24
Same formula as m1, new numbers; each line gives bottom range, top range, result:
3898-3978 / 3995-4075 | 1.19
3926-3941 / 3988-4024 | 1.22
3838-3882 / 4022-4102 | 1.18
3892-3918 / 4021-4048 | 1.15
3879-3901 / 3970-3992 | 1.17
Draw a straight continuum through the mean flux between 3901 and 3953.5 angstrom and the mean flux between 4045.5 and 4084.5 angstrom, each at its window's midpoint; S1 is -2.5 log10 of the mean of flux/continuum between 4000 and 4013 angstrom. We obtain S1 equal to -0.07 mag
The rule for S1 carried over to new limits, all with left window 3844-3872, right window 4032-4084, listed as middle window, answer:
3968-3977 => 0.39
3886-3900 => 0.23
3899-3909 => 0.03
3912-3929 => -0.04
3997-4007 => -0.06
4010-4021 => -0.01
